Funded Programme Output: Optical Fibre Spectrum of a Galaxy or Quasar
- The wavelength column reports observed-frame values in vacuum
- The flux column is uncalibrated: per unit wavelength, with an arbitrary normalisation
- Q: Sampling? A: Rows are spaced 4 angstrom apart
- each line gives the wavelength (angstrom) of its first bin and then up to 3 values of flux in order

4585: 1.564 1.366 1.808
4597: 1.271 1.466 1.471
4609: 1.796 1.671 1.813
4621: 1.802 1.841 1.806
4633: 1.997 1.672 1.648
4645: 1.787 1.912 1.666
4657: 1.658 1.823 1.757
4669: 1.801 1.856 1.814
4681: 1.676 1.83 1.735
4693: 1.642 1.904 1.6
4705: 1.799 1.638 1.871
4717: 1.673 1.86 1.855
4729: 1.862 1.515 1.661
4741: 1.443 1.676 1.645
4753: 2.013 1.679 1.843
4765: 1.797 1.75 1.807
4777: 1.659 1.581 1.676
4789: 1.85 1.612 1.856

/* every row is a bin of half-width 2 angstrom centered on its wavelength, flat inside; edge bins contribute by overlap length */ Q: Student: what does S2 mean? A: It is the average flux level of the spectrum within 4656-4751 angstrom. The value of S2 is 1.73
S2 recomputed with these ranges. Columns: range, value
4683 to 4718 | 1.75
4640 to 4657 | 1.75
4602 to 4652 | 1.76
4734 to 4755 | 1.68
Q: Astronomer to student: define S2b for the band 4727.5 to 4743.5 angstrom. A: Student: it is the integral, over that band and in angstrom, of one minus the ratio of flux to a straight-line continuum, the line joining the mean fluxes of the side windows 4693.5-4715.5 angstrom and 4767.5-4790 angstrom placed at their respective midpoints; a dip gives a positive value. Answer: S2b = 1.1 angstrom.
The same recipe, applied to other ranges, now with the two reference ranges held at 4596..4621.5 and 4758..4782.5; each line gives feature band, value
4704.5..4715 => -0.4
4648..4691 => -2.8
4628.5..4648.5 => -1.9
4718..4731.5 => -1.0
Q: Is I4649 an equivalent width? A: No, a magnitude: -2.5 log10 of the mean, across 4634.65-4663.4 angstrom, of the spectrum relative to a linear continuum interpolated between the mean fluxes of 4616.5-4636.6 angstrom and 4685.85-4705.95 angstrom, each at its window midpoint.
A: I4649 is 0.04 mag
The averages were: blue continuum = 1.84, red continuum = 1.74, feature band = 1.74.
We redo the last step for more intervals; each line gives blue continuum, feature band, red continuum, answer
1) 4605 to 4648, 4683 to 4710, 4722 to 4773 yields 0.01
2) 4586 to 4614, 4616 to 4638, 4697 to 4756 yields -0.16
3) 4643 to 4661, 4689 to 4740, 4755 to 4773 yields 0.02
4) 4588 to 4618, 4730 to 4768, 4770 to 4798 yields -0.01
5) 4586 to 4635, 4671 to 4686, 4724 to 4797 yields -0.06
